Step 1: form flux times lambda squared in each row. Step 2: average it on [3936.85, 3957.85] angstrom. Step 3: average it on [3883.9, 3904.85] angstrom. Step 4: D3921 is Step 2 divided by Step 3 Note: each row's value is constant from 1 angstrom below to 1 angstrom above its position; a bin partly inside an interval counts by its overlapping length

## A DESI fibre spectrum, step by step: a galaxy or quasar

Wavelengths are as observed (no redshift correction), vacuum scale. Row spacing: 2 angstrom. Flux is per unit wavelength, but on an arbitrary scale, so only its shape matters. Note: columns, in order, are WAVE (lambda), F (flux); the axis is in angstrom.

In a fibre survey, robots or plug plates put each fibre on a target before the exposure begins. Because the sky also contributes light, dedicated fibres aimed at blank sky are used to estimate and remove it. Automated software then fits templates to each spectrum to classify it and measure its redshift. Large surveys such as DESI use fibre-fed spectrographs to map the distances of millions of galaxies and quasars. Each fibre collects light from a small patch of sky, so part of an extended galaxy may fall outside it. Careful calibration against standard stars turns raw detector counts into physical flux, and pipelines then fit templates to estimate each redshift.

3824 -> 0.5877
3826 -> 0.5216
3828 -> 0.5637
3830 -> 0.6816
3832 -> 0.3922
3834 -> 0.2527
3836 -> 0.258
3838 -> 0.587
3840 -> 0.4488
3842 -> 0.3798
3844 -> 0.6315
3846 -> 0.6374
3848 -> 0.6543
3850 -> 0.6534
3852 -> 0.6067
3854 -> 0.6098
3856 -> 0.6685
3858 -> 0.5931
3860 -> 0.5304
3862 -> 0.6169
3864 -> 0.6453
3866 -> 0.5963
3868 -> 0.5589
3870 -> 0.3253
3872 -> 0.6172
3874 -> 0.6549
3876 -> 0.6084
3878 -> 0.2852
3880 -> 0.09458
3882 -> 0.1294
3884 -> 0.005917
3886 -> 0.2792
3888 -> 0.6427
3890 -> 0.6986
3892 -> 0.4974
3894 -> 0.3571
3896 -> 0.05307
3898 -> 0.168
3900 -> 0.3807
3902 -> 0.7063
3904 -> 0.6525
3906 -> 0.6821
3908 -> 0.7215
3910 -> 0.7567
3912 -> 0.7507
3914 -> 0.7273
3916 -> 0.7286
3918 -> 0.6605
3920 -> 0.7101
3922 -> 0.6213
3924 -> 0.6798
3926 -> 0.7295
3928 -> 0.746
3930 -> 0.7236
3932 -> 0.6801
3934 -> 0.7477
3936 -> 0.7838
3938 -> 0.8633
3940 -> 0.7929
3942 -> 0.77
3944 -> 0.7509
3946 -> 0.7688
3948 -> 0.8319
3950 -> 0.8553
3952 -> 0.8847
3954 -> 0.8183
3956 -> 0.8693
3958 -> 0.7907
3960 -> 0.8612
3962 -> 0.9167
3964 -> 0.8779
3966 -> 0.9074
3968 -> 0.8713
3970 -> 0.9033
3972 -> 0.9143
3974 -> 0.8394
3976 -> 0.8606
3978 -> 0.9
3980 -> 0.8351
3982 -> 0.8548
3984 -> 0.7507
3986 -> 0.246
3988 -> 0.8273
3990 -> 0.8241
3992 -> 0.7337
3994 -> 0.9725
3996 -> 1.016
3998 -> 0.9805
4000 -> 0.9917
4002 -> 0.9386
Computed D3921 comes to 2.0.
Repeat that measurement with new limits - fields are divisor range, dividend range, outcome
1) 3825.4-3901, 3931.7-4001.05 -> 1.87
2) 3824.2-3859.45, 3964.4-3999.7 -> 1.68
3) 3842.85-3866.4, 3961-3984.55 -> 1.49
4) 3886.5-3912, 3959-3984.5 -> 1.70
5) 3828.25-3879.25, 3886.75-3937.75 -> 1.20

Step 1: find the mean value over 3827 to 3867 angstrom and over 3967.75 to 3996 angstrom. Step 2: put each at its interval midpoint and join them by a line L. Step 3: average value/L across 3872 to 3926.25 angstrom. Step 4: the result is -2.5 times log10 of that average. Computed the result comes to 0.26 mag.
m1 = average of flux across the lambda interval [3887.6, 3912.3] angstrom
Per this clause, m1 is 0.535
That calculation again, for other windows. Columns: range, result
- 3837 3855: 0.579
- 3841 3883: 0.528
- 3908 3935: 0.713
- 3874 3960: 0.622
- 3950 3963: 0.857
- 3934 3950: 0.795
